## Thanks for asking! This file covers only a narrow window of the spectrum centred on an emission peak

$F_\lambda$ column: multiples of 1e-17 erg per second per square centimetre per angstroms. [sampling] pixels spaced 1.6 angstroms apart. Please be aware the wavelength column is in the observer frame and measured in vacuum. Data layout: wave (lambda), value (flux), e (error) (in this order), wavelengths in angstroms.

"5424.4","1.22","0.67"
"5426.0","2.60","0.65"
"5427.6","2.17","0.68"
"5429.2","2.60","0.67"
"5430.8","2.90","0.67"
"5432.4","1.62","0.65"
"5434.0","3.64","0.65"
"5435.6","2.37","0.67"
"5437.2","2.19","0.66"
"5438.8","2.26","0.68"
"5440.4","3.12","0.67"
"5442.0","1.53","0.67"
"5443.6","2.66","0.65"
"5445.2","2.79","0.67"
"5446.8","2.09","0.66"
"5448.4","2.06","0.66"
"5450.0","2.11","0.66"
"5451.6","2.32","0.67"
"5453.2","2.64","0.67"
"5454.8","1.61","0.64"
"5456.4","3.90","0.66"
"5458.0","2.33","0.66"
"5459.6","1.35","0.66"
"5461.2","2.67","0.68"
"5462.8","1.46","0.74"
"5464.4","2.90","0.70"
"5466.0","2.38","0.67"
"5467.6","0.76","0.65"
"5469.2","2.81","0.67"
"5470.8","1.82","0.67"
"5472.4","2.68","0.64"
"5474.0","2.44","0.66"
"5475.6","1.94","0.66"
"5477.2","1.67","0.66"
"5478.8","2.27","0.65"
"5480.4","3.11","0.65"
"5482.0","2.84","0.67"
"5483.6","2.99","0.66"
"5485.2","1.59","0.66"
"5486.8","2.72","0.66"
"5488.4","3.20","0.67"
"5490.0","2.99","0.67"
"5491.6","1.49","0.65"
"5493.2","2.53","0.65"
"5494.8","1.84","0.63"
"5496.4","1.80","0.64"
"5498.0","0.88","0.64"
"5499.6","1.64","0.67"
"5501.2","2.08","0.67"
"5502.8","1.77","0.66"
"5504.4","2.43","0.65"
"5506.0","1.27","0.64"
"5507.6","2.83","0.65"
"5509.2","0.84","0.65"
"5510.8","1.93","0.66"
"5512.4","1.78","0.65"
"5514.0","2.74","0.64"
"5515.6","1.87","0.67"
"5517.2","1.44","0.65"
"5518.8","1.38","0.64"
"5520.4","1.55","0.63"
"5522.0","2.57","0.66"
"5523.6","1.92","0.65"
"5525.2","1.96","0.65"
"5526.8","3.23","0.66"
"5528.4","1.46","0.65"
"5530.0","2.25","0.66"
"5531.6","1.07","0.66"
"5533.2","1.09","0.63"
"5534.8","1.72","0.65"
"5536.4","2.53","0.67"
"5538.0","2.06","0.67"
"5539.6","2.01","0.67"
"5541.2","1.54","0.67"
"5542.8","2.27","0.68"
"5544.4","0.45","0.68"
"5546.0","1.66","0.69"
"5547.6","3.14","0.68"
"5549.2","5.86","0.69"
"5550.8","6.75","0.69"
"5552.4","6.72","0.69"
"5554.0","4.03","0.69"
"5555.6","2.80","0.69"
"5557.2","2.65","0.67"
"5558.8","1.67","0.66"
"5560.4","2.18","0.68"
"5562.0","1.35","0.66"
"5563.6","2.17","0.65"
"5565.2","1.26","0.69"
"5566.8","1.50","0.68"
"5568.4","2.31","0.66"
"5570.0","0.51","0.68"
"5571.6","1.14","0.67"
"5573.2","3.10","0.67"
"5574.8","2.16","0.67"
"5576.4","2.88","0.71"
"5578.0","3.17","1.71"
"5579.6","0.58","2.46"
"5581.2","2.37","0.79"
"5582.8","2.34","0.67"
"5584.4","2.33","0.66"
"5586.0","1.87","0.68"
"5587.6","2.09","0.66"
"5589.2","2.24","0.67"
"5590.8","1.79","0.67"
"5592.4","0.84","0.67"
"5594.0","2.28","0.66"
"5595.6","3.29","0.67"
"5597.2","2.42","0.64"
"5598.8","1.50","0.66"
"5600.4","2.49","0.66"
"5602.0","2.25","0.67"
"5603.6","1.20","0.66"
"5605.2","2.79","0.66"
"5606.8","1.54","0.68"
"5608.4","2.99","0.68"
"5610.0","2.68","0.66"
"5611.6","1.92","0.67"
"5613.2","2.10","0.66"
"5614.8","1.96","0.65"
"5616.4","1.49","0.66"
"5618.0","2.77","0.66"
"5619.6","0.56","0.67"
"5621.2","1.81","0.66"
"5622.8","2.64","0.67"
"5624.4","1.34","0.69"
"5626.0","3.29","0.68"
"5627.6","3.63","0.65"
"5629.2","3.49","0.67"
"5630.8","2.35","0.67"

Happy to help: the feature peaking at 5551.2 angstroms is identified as Hbeta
